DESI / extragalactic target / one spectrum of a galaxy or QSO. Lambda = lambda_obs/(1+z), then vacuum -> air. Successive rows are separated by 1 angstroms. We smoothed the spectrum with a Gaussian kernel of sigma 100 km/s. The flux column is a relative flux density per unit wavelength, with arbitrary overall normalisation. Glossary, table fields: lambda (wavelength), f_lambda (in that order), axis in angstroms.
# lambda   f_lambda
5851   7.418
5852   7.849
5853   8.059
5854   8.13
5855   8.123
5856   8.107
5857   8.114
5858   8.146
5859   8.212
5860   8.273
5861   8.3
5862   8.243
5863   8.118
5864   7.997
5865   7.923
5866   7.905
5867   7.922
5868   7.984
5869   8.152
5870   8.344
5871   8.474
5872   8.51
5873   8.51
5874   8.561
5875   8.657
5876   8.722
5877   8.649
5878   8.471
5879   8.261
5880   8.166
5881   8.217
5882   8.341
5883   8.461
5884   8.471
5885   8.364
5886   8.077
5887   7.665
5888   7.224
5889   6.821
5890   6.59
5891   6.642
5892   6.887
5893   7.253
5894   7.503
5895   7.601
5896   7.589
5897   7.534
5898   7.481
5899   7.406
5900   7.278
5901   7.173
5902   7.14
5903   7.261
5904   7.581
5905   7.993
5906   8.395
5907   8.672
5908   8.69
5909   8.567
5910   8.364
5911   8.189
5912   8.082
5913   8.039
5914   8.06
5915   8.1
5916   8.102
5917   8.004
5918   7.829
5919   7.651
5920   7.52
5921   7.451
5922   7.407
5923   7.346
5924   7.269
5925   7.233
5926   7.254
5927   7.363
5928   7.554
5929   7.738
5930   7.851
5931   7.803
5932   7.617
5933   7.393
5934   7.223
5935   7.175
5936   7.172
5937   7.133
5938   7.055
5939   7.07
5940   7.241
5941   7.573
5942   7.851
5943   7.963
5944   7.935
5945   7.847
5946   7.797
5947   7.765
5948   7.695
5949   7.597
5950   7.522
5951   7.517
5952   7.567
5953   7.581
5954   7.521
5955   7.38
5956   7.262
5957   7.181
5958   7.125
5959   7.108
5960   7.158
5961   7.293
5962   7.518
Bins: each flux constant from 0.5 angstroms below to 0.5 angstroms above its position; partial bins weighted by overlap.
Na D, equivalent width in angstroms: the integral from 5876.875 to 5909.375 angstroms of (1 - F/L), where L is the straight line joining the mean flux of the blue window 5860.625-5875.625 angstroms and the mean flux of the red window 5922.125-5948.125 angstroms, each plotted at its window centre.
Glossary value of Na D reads 0.8 angstroms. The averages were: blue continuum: 8.24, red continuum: 7.49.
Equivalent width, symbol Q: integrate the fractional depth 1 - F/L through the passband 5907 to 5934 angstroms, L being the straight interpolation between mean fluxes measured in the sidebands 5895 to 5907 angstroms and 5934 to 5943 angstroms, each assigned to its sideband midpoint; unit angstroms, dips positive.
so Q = -1.3 angstroms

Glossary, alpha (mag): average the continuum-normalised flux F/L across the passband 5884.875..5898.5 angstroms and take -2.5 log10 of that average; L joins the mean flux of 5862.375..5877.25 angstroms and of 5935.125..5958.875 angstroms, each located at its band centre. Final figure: 0.101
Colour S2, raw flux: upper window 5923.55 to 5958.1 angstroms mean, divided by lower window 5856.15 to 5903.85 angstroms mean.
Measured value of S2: 0.95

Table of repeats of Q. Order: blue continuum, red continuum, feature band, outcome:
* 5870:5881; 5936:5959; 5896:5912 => 0.5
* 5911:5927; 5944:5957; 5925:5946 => 0.4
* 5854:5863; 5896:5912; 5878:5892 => 0.4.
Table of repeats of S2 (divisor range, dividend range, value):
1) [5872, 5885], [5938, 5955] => 0.90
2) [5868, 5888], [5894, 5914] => 0.94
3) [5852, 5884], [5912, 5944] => 0.92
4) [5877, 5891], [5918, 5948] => 0.95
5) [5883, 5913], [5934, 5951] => 0.98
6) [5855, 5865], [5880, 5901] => 0.93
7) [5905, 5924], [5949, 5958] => 0.93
